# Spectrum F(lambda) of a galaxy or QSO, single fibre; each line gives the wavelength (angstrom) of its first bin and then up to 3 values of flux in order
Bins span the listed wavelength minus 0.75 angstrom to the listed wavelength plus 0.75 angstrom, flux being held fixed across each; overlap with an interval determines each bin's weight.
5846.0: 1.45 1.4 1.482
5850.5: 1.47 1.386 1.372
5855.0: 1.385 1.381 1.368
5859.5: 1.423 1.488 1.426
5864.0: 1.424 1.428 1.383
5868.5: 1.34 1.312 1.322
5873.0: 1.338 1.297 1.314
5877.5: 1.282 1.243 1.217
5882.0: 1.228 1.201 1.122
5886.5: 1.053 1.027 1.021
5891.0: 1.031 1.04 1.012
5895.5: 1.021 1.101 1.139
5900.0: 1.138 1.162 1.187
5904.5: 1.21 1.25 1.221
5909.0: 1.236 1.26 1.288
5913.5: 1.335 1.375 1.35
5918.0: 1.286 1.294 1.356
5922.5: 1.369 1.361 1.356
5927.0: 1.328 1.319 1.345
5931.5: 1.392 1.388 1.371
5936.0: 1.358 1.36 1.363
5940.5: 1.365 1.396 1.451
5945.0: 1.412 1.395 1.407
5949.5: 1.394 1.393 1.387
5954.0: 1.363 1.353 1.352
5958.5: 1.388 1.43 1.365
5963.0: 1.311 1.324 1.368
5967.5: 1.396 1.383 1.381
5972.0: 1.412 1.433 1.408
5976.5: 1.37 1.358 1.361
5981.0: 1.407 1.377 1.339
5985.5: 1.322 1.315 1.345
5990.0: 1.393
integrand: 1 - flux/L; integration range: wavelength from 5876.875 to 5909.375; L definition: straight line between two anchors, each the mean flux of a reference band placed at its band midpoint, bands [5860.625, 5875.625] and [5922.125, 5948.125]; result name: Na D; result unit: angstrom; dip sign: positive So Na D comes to 5.5 angstrom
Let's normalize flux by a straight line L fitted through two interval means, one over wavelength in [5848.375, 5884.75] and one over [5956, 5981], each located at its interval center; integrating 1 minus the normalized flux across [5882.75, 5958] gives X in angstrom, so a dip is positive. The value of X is 5.0 angstrom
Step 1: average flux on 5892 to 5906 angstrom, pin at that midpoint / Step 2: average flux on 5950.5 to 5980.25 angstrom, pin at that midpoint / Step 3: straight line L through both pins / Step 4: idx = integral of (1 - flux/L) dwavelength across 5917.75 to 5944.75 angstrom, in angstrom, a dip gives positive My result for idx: -2.5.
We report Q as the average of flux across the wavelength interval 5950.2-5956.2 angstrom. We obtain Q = 1.37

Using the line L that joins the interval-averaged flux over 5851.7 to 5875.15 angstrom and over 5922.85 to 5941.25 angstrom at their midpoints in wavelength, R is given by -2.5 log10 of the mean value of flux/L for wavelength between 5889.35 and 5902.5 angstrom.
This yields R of 0.26 mag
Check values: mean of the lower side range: 1.38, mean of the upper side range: 1.36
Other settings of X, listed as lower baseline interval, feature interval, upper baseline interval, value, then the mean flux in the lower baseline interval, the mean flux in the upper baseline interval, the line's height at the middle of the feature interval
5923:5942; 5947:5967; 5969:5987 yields -0.05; 1.36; 1.38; 1.37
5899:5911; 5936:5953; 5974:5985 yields -1.27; 1.21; 1.37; 1.3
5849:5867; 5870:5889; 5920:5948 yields 2.46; 1.42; 1.37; 1.4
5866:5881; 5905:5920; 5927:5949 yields 0.70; 1.31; 1.38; 1.35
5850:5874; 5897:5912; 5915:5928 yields 1.70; 1.39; 1.34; 1.35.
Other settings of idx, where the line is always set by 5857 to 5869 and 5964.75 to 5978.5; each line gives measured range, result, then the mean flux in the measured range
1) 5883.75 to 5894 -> 2.57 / 1.05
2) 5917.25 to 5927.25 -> 0.45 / 1.34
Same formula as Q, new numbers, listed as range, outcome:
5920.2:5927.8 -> 1.35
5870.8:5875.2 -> 1.32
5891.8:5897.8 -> 1.04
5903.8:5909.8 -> 1.23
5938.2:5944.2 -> 1.39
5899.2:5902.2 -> 1.15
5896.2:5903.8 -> 1.15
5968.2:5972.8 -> 1.39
